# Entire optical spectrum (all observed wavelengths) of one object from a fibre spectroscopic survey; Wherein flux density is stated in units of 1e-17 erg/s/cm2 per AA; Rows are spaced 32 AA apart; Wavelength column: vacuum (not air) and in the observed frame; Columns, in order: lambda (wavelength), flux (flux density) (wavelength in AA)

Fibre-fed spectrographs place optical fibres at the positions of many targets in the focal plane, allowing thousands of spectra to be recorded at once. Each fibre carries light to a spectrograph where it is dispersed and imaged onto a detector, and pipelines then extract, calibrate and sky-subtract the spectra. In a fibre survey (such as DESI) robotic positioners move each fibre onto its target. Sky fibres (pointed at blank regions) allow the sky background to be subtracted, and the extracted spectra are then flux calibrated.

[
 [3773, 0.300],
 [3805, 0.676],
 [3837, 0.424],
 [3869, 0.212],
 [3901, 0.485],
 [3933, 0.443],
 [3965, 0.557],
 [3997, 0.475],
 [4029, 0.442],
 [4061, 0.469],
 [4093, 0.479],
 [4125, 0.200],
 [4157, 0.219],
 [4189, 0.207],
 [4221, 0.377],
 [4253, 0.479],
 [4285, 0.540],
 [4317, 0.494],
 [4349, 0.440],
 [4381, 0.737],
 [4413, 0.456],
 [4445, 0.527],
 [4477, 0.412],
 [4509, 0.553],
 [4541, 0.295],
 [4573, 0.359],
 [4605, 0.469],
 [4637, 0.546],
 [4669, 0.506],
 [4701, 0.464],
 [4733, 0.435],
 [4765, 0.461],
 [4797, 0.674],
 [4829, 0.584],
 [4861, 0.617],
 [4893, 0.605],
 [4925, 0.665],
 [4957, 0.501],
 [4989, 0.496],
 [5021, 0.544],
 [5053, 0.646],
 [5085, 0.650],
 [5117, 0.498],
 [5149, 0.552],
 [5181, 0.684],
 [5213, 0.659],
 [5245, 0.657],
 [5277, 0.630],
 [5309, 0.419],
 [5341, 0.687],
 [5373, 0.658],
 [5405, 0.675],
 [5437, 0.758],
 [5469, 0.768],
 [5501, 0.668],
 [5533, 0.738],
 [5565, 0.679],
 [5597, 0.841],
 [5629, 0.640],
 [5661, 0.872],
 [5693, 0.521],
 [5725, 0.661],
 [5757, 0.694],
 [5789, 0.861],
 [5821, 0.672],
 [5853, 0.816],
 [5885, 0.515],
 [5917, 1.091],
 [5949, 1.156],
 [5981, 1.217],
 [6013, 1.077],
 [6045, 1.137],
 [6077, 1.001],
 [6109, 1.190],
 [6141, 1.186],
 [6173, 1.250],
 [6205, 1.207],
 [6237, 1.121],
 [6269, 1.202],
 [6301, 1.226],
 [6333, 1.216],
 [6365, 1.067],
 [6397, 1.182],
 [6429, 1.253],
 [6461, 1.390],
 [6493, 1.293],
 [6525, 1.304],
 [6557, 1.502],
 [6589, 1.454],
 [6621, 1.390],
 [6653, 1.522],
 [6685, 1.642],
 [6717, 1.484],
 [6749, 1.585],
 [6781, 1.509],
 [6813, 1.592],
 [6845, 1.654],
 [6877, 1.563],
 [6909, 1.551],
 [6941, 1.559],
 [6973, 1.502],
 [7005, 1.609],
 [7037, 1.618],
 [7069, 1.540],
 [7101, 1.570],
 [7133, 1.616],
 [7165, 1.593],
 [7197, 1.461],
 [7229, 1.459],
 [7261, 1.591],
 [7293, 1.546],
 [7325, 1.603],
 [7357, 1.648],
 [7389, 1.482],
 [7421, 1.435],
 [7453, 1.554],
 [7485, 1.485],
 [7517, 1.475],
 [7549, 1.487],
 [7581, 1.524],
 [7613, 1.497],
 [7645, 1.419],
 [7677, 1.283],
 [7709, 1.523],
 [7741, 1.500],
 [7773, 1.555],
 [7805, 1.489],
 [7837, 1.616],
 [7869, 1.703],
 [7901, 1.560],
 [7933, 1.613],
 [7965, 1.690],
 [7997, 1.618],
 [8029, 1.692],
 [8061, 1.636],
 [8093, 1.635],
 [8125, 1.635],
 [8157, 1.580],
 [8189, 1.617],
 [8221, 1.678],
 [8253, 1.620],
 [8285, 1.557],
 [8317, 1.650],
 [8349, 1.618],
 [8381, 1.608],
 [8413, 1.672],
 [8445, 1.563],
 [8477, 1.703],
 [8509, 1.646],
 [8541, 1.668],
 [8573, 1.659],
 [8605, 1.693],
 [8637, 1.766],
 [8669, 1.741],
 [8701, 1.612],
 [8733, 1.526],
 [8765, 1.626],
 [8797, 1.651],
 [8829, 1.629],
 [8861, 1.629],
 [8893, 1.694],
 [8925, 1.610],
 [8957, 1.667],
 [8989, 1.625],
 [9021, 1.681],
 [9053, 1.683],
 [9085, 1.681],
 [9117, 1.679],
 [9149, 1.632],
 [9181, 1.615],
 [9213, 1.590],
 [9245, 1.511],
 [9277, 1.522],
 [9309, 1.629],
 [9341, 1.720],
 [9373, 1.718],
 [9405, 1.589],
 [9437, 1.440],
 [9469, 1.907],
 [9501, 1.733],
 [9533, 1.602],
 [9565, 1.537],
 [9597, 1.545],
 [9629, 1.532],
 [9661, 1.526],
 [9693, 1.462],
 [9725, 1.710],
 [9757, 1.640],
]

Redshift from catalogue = 0.48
